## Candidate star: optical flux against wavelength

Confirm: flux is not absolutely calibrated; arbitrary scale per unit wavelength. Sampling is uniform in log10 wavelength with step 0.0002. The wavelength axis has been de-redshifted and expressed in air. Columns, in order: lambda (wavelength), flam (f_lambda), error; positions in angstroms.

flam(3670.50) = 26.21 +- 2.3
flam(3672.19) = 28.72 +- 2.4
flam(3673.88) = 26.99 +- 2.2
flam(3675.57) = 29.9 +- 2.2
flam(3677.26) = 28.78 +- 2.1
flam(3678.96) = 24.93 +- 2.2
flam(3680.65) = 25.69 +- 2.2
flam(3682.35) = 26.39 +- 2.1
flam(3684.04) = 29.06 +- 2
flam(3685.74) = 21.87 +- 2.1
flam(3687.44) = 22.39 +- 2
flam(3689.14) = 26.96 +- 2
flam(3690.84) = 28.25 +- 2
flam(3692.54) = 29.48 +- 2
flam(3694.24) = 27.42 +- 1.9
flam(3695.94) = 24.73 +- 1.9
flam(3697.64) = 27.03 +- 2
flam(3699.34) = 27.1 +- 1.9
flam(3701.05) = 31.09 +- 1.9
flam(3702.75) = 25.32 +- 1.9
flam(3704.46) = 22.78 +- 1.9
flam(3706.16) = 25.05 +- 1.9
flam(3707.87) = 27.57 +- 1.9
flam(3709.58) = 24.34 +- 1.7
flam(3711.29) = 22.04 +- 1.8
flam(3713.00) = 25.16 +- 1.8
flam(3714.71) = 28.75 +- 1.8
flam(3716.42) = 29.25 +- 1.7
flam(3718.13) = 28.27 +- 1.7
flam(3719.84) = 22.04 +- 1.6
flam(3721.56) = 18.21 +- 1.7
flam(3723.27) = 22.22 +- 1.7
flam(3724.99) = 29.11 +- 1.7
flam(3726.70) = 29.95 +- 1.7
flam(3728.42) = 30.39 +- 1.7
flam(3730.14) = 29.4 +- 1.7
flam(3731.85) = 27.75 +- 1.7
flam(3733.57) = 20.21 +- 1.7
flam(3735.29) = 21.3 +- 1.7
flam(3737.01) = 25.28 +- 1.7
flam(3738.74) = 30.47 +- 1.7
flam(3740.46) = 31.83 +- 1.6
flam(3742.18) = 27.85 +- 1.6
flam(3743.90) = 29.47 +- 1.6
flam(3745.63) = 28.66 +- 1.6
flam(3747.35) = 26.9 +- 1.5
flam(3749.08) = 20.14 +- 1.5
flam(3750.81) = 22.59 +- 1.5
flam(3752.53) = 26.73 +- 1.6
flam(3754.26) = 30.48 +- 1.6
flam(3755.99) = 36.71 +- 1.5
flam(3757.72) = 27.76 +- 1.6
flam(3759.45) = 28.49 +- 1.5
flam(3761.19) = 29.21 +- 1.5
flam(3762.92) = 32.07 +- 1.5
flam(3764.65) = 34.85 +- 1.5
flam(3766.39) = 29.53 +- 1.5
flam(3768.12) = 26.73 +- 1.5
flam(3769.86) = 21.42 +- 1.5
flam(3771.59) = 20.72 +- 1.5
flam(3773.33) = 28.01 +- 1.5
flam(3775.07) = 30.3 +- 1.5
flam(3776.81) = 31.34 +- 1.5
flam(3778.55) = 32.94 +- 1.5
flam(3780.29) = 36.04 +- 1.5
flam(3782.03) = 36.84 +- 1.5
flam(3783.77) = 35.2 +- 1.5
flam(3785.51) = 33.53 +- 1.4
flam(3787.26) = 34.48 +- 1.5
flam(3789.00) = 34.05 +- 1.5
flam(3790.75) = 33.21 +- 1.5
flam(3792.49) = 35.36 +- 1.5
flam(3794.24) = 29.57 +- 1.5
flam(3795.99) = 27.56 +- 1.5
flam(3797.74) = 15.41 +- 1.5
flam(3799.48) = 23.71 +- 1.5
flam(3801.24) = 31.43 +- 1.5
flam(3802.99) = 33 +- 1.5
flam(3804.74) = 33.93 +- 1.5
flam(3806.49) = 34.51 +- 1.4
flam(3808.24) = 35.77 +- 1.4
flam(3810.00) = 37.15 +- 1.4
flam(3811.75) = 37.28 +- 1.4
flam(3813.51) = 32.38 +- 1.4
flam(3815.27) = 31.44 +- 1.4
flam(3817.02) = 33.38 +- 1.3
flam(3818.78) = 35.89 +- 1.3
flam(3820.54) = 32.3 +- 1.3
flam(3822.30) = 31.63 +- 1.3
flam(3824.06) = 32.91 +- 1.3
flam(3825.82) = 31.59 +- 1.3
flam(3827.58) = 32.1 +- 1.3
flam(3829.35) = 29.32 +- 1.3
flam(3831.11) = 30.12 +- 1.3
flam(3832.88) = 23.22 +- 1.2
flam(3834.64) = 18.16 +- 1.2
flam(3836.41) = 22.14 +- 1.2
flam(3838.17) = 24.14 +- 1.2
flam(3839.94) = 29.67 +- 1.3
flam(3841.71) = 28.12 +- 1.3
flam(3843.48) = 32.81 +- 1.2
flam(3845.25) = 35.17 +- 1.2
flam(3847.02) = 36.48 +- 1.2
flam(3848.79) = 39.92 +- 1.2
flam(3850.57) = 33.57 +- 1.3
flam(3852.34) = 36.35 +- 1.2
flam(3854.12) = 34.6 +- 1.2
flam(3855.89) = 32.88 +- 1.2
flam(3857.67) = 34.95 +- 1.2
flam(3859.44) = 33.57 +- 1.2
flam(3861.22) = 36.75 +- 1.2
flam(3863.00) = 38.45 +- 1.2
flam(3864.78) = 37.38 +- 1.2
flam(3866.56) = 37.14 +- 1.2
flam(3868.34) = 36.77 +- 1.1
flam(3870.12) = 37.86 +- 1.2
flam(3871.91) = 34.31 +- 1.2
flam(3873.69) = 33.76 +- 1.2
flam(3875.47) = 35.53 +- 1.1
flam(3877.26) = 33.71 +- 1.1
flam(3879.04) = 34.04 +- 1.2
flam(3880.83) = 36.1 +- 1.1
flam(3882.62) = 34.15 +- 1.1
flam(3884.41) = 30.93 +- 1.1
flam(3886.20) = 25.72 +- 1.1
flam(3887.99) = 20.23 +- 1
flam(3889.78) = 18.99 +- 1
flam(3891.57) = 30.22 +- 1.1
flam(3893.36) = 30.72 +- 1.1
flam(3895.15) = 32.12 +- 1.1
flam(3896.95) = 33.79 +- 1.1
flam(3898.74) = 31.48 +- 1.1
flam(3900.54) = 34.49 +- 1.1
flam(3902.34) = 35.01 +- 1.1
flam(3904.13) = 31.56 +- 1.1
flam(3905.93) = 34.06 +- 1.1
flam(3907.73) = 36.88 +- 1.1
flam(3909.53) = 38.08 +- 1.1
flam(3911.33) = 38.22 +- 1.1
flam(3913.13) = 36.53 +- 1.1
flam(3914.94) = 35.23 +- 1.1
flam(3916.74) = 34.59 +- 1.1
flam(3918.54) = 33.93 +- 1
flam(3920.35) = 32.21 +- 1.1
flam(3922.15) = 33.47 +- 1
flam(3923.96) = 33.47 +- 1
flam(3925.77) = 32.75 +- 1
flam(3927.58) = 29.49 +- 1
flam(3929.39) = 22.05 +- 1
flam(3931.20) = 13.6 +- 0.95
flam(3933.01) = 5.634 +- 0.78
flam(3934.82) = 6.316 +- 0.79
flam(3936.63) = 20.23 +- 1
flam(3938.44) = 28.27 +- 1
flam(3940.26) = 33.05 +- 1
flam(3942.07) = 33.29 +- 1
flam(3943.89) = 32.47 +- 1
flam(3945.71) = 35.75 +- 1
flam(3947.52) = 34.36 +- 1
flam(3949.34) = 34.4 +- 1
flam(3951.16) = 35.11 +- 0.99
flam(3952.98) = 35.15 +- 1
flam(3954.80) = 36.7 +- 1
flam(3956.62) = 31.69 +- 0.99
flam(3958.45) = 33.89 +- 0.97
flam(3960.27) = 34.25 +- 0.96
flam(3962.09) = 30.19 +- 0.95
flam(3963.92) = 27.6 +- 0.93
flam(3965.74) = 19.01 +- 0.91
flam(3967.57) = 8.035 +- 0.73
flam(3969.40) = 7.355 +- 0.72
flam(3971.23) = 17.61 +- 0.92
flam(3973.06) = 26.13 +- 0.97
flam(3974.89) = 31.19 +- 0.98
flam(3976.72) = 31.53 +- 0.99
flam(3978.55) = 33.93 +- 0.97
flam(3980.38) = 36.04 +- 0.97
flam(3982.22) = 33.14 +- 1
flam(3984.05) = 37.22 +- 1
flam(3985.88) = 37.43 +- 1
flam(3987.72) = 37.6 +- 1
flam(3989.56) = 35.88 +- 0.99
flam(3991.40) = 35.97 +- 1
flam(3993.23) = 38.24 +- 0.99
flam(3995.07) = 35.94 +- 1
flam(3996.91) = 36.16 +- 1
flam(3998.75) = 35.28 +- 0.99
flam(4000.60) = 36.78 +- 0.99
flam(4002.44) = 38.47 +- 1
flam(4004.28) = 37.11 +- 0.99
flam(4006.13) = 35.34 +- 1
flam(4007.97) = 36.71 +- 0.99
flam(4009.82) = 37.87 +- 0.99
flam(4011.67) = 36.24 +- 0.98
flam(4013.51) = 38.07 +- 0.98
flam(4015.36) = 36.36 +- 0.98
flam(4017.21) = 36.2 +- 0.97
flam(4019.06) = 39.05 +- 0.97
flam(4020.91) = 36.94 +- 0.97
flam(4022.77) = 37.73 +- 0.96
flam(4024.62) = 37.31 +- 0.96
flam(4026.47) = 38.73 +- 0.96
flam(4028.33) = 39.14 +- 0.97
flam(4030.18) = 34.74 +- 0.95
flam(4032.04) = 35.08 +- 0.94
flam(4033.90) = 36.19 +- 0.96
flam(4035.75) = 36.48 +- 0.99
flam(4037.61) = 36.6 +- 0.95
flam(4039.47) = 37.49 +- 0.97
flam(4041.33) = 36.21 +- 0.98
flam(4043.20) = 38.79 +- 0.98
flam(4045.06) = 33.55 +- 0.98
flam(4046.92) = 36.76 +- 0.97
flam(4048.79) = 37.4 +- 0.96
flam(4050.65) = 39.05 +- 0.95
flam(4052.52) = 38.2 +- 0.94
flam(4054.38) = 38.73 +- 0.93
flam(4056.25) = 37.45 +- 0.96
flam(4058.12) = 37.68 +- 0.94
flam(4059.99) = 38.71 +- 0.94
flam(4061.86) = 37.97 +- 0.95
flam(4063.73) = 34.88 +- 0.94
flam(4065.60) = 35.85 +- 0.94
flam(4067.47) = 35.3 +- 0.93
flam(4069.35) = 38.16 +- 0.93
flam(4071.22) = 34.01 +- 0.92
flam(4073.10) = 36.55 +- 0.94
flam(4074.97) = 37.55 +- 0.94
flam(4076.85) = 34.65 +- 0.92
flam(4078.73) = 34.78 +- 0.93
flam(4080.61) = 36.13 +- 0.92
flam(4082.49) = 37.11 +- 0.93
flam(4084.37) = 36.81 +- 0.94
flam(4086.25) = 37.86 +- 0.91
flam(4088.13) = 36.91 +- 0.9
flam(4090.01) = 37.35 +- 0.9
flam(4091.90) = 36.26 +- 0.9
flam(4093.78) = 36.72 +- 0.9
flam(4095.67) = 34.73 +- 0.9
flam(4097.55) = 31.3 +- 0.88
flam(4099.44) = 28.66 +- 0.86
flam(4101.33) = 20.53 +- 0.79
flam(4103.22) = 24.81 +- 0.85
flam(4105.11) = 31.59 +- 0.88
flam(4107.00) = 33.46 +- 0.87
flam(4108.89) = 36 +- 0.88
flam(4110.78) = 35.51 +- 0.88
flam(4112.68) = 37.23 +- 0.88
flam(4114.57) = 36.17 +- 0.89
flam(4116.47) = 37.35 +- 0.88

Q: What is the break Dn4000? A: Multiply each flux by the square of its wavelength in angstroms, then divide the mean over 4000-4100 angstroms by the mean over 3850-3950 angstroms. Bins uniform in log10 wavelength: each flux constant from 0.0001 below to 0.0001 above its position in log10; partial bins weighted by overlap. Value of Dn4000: 1.25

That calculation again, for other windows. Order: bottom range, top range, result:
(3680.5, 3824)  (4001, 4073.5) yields 1.49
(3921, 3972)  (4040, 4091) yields 1.47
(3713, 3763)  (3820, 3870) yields 1.26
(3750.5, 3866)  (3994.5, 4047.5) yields 1.30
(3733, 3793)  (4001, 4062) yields 1.45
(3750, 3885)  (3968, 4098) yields 1.24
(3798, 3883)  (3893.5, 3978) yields 0.94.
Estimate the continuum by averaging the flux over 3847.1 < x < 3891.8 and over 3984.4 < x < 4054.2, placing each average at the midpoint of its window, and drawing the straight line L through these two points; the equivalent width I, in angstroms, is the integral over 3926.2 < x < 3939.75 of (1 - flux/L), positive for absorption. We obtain 6.24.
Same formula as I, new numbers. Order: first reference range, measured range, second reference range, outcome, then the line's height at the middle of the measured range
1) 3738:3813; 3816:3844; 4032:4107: 1.87 angstroms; 31.3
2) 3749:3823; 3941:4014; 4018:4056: 6.41 angstroms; 35.7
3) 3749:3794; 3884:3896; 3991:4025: 2.47 angstroms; 33.7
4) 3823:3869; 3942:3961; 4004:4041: 0.40 angstroms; 35.1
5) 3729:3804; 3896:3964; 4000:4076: 5.53 angstroms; 33.8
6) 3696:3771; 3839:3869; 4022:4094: -4.21 angstroms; 30.6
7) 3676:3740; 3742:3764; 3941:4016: -0.85 angstroms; 27.3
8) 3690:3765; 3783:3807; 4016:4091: -1.56 angstroms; 29.1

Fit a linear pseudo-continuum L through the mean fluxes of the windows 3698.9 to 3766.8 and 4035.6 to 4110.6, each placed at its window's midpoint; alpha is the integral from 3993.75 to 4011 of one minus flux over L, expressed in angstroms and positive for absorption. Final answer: -1.5 angstroms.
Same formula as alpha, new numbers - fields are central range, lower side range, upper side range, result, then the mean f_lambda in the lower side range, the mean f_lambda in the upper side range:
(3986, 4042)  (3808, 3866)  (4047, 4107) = -3.81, 32.5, 35.3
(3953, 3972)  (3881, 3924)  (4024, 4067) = 5.05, 32.4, 37.1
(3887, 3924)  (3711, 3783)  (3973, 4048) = 0.38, 27.9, 36.3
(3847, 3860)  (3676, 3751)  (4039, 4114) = -2.38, 26.3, 35.4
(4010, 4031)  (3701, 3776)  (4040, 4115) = -2.07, 26.9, 35.4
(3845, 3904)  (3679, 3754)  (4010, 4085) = -4.22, 26.2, 36.9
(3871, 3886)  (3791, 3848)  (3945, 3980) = -1.94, 30.6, 28.7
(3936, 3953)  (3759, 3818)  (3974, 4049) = 1.27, 31.2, 36.4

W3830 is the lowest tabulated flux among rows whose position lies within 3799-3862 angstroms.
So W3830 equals 18.16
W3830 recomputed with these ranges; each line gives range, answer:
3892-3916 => 30.72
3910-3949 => 5.634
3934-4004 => 6.316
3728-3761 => 20.14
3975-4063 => 31.53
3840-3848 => 28.12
